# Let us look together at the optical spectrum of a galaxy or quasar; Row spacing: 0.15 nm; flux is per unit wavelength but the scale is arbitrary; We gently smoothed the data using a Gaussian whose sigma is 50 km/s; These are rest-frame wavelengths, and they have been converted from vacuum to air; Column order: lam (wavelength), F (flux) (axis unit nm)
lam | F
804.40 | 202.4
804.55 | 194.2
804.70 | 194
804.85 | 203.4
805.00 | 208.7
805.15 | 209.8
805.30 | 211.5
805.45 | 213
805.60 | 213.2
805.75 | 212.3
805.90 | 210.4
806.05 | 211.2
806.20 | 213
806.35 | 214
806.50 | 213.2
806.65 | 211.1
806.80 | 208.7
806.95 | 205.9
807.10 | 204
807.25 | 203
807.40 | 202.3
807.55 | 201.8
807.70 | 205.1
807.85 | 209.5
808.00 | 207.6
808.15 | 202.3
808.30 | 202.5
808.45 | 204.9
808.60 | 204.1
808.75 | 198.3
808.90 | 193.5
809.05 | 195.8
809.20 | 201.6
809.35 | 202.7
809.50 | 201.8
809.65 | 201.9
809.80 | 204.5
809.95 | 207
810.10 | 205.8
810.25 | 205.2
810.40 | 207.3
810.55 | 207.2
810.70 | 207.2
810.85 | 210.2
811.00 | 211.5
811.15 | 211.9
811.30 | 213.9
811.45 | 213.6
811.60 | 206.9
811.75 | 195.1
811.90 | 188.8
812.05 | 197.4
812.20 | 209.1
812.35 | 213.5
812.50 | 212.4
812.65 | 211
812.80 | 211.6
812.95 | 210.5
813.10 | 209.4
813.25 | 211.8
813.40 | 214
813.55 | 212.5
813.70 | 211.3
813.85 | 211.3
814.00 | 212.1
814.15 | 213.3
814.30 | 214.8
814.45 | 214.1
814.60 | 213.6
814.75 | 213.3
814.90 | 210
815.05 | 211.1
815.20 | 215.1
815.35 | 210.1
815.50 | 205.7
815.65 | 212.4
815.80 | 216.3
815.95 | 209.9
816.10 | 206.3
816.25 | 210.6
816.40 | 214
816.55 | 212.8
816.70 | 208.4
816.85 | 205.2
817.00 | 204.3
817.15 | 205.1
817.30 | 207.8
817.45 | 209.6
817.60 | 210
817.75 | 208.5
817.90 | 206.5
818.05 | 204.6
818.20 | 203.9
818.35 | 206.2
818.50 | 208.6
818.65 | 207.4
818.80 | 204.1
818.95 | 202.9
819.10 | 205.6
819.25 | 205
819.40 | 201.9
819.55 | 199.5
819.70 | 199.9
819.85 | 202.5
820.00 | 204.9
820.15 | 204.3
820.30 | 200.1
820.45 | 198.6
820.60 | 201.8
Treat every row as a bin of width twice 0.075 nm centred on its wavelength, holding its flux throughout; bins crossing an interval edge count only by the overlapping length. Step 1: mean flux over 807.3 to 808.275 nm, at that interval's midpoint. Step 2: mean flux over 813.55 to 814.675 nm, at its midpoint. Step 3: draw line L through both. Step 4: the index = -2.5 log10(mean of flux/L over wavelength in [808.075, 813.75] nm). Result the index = 0.01 mag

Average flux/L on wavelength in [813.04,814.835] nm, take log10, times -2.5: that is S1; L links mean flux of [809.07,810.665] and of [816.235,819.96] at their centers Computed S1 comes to -0.039 mag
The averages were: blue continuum 204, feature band 213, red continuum 206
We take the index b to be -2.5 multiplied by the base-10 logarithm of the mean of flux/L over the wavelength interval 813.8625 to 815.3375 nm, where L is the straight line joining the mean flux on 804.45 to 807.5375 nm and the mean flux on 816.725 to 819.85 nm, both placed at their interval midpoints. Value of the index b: -0.04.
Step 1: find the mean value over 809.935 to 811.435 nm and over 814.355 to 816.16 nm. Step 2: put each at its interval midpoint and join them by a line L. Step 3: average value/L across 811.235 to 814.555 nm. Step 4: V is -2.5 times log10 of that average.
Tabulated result 0.004 mag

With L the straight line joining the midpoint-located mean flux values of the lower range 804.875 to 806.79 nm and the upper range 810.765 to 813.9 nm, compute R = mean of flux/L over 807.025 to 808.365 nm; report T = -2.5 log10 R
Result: 0.03 mag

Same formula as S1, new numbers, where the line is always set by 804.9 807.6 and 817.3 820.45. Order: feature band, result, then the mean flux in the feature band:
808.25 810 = 0.036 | 201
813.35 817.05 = -0.027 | 211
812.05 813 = -0.017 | 210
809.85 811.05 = 0.001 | 208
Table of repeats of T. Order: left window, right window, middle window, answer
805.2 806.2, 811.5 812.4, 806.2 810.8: 0.014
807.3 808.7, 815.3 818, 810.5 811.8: -0.015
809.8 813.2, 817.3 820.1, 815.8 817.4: -0.016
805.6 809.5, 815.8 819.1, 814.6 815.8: -0.023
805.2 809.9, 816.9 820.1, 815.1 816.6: -0.031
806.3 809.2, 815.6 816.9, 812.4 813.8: -0.017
